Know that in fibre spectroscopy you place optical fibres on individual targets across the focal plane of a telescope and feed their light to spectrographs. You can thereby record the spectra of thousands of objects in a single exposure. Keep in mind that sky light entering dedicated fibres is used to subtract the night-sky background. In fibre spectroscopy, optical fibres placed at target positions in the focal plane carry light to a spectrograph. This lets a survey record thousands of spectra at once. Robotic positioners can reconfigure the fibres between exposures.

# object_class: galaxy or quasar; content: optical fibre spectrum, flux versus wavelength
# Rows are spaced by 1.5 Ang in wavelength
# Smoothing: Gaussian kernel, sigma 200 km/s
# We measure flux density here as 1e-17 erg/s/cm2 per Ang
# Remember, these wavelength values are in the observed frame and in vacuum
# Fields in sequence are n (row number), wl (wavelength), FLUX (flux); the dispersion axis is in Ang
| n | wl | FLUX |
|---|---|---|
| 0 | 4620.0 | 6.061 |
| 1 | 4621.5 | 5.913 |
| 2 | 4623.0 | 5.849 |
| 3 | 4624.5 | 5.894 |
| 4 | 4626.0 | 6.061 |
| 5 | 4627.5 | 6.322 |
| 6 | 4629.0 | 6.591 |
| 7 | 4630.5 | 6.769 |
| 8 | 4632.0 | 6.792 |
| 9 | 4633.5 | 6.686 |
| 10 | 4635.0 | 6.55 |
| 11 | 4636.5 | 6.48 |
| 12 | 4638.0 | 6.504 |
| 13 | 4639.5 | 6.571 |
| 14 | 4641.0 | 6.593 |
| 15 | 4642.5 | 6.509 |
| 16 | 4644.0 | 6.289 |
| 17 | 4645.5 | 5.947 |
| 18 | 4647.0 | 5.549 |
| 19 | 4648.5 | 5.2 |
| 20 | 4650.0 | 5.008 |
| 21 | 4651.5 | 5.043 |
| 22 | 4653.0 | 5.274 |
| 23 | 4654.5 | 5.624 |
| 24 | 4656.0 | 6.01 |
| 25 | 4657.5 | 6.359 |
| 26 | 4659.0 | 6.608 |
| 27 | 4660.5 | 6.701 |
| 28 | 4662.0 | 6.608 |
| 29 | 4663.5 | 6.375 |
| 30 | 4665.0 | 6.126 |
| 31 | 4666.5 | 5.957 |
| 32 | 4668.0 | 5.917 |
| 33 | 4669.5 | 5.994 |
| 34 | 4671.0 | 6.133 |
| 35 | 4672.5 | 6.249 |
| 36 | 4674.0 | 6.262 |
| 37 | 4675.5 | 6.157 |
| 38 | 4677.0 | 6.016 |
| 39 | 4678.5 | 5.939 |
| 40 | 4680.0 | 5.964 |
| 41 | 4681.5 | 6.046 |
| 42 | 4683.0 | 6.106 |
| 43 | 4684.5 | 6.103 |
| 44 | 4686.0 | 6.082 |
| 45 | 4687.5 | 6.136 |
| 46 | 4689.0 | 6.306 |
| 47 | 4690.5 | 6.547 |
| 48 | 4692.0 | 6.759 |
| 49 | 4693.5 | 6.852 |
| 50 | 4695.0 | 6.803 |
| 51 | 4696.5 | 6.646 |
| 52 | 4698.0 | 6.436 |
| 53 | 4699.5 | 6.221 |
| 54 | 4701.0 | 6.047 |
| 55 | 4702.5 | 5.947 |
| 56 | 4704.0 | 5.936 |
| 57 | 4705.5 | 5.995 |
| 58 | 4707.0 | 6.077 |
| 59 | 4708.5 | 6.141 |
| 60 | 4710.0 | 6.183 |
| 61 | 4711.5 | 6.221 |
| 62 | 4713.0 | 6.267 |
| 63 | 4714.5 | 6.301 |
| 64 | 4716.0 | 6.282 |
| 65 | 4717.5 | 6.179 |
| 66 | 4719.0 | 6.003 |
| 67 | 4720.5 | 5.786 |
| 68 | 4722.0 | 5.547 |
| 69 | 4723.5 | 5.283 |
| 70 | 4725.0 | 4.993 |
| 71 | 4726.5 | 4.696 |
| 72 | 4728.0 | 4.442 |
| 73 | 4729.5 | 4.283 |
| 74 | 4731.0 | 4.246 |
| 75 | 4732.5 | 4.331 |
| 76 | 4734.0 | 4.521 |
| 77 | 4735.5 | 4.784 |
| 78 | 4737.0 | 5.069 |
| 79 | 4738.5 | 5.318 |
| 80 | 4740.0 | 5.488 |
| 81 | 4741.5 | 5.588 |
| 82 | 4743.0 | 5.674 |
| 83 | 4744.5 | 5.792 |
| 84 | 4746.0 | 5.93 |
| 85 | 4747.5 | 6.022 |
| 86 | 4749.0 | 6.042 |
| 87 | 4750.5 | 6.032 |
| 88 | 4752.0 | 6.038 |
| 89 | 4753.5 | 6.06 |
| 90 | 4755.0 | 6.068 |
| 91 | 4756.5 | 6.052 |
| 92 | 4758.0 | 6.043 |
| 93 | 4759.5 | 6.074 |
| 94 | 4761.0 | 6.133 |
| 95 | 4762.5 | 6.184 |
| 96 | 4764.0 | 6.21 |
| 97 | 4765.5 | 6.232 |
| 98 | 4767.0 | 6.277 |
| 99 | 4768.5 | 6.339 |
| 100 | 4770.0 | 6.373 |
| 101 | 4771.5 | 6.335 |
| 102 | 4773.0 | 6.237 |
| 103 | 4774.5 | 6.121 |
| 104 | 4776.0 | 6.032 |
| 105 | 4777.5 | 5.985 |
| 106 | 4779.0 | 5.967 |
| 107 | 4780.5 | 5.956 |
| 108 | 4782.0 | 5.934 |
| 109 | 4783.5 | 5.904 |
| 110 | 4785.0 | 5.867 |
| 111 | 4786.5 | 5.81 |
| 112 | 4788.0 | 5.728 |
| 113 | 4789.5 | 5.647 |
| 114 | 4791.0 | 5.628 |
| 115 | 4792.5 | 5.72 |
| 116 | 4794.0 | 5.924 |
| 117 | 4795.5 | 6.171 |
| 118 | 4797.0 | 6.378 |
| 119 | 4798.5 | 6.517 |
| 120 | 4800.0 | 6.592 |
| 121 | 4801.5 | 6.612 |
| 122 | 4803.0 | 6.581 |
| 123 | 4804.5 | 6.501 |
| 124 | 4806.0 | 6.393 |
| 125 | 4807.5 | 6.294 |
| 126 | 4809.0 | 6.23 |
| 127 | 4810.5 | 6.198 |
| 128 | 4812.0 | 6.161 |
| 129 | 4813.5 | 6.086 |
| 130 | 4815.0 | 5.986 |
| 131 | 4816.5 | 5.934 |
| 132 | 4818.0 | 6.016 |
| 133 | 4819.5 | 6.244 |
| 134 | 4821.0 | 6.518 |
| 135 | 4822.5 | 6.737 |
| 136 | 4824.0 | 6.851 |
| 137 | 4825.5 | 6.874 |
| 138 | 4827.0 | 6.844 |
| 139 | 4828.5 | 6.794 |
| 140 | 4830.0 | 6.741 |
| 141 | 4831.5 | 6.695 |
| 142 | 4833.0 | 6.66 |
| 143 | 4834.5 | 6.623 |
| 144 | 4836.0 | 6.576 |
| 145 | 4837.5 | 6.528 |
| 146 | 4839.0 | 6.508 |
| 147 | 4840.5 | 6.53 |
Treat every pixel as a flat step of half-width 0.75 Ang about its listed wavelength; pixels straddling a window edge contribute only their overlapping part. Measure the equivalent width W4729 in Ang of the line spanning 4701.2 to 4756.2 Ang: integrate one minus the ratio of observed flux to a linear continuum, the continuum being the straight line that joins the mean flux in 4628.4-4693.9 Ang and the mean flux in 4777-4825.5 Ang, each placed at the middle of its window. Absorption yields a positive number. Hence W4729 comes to 5.1 Ang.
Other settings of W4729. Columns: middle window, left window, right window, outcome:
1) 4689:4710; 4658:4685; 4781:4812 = -0.55 Ang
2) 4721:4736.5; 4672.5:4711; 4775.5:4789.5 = 3.45 Ang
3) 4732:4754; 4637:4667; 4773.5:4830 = 2.26 Ang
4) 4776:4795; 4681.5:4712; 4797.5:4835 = 1.67 Ang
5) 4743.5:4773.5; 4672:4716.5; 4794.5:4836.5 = 1.09 Ang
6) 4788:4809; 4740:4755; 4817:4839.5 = 0.45 Ang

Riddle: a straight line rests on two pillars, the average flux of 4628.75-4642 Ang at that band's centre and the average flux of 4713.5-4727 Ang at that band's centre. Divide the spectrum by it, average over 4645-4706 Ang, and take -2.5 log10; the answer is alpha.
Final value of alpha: 0.013 mag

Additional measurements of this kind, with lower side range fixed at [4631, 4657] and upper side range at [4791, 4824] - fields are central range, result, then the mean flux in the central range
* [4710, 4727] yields 0.061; 5.81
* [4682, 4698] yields -0.055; 6.43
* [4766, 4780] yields 0.008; 6.18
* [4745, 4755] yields 0.031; 6.02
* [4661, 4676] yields -0.019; 6.19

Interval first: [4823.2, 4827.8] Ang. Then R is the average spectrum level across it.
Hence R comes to 6.85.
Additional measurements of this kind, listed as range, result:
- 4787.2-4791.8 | 5.67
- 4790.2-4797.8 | 5.97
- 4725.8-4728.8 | 4.56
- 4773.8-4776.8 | 6.07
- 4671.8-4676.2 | 6.22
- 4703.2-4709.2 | 6.04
